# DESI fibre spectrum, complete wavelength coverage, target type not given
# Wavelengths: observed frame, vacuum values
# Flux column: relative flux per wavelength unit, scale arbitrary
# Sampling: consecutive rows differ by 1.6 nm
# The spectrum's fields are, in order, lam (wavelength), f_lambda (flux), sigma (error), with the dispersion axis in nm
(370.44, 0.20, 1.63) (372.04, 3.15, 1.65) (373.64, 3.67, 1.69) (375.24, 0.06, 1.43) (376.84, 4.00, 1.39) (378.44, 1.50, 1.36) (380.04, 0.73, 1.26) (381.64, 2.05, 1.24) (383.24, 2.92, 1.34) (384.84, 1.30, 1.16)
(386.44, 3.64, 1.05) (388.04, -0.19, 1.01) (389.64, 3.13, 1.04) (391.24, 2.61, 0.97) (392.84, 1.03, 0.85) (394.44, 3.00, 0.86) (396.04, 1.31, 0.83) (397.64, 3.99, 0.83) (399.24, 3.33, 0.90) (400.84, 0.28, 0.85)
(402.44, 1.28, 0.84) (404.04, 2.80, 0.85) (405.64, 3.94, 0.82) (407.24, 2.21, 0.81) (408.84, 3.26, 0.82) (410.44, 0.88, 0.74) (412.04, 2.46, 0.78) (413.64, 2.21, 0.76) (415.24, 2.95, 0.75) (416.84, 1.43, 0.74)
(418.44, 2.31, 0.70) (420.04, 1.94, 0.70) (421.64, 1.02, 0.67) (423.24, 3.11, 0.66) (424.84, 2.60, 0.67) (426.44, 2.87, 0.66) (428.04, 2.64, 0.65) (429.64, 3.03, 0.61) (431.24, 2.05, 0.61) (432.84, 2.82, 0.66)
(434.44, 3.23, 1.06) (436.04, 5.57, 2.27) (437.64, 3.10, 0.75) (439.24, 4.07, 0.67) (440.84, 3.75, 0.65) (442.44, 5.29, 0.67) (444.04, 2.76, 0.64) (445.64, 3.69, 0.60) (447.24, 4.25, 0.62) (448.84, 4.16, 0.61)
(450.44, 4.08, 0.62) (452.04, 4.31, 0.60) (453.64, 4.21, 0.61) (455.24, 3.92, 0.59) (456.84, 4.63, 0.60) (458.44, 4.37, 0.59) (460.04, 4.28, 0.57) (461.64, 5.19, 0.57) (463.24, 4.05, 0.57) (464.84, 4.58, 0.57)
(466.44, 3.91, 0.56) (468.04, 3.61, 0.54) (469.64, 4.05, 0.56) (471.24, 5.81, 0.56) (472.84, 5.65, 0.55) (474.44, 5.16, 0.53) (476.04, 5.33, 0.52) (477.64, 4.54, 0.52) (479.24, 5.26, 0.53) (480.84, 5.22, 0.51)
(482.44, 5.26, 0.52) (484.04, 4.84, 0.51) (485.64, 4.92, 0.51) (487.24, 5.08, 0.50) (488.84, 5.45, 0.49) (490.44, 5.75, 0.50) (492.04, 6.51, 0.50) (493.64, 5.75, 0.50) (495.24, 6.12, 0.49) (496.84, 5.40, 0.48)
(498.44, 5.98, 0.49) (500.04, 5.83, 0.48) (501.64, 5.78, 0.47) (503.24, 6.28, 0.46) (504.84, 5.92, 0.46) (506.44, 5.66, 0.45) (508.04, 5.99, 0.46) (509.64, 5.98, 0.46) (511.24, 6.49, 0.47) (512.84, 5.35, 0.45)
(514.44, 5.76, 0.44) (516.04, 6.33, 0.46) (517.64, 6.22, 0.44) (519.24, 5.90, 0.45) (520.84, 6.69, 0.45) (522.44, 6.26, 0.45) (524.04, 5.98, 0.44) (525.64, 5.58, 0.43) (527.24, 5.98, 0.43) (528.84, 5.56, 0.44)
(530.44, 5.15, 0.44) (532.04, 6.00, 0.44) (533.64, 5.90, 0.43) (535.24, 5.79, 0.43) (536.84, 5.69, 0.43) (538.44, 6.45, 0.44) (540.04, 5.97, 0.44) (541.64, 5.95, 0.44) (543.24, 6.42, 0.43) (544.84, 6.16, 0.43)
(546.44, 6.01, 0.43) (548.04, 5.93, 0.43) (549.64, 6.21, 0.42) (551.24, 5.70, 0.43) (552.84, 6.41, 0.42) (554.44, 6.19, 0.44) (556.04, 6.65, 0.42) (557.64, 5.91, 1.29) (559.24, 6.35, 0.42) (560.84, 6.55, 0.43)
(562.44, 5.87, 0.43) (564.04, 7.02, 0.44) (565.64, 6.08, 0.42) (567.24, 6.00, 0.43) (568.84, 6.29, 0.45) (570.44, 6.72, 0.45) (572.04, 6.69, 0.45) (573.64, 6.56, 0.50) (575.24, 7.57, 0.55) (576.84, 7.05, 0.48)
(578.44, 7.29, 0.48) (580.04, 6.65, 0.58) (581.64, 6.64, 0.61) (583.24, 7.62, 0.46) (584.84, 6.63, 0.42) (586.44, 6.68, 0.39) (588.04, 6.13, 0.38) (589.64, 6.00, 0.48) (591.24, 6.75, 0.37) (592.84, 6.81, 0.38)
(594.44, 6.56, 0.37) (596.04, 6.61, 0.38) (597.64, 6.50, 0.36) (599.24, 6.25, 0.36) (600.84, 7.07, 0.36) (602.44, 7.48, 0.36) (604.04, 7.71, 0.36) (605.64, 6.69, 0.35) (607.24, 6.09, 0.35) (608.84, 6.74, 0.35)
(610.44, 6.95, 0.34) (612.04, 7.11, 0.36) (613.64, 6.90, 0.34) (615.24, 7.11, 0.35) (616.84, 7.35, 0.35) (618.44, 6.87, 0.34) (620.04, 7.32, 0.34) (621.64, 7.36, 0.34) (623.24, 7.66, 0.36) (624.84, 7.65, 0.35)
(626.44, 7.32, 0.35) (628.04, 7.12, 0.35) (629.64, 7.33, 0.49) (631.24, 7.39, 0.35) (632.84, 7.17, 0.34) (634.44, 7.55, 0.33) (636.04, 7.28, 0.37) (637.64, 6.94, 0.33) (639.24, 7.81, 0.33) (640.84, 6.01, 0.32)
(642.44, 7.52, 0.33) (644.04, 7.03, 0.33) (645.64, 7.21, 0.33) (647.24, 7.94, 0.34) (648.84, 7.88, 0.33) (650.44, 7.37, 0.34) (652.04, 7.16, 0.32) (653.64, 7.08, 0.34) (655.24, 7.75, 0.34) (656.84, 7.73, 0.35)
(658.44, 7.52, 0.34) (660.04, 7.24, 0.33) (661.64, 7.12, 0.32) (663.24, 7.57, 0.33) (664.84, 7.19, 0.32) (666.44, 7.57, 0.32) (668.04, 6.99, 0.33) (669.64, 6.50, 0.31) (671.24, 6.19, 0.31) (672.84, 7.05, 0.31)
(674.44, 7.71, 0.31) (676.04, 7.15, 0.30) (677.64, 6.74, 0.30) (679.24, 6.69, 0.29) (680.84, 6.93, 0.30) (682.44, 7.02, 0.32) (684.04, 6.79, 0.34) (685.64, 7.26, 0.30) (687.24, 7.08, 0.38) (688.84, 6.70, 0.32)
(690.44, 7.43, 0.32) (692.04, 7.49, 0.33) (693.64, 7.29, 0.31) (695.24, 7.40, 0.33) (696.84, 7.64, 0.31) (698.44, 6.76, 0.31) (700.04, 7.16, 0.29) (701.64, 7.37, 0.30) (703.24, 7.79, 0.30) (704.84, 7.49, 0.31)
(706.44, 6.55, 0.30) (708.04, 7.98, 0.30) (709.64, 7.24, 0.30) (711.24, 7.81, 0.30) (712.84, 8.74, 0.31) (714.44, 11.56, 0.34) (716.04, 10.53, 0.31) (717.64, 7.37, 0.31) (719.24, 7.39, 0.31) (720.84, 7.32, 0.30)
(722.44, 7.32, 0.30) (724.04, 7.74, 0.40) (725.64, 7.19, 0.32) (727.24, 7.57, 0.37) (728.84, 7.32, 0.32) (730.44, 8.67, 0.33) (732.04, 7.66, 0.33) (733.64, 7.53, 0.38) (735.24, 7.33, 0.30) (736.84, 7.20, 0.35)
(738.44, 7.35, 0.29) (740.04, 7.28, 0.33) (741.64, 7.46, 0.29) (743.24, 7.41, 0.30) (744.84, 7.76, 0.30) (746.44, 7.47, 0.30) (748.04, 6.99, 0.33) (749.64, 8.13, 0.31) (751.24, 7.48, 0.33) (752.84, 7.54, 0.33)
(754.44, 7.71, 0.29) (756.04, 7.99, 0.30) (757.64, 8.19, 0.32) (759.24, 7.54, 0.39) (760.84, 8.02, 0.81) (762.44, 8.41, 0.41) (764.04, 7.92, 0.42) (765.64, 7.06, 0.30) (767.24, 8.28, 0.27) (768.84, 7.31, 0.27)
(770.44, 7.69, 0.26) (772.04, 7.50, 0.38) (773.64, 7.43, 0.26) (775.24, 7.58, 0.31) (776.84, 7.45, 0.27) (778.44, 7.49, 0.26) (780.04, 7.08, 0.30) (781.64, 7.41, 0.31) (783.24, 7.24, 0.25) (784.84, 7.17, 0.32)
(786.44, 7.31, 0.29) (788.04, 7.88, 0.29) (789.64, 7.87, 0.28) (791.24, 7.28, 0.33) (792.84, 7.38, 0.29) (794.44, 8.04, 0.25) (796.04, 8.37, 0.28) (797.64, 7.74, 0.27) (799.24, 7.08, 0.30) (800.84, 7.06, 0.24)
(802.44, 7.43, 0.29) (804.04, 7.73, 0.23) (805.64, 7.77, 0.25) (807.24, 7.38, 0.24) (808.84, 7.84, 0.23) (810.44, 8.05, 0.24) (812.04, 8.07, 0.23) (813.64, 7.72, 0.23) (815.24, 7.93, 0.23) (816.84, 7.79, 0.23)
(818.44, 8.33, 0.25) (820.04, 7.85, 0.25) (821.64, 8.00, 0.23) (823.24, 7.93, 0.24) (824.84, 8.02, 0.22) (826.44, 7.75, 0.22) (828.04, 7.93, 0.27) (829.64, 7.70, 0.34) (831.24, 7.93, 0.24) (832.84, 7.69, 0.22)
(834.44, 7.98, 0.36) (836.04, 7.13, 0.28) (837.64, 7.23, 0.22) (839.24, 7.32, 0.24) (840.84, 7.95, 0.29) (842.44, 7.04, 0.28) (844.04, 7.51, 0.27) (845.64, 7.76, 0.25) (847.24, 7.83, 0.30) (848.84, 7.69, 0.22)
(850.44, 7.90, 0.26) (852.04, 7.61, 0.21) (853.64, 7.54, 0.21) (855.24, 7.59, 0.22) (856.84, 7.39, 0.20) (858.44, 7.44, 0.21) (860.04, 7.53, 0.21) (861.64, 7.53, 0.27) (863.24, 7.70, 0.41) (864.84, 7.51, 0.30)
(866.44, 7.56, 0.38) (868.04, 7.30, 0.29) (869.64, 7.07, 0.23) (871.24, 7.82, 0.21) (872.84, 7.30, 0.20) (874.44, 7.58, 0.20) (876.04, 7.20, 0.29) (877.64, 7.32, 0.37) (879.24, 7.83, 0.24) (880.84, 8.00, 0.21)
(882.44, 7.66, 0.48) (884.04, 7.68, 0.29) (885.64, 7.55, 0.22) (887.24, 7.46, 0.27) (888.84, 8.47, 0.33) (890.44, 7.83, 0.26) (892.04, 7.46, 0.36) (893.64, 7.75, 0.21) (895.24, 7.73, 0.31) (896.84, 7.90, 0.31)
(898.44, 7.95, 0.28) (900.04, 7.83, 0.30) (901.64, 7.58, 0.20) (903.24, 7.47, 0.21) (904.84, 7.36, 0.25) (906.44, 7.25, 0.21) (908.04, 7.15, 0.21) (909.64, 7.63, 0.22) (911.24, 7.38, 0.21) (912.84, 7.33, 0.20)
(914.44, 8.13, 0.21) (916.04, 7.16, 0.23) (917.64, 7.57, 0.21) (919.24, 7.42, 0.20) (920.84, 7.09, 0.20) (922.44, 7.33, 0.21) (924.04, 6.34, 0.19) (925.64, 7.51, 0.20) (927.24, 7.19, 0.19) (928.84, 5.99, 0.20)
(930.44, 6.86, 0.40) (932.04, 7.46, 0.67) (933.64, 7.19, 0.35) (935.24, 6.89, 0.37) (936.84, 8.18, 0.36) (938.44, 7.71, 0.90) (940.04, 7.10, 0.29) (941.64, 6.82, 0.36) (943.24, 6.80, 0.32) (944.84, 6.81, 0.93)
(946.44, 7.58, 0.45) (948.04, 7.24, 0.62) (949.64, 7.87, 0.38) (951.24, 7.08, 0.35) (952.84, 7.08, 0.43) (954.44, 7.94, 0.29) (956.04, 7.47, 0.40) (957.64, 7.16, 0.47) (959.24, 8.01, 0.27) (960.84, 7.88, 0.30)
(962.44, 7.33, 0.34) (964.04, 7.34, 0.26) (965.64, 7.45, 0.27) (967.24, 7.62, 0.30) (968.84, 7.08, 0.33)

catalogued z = 0.09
